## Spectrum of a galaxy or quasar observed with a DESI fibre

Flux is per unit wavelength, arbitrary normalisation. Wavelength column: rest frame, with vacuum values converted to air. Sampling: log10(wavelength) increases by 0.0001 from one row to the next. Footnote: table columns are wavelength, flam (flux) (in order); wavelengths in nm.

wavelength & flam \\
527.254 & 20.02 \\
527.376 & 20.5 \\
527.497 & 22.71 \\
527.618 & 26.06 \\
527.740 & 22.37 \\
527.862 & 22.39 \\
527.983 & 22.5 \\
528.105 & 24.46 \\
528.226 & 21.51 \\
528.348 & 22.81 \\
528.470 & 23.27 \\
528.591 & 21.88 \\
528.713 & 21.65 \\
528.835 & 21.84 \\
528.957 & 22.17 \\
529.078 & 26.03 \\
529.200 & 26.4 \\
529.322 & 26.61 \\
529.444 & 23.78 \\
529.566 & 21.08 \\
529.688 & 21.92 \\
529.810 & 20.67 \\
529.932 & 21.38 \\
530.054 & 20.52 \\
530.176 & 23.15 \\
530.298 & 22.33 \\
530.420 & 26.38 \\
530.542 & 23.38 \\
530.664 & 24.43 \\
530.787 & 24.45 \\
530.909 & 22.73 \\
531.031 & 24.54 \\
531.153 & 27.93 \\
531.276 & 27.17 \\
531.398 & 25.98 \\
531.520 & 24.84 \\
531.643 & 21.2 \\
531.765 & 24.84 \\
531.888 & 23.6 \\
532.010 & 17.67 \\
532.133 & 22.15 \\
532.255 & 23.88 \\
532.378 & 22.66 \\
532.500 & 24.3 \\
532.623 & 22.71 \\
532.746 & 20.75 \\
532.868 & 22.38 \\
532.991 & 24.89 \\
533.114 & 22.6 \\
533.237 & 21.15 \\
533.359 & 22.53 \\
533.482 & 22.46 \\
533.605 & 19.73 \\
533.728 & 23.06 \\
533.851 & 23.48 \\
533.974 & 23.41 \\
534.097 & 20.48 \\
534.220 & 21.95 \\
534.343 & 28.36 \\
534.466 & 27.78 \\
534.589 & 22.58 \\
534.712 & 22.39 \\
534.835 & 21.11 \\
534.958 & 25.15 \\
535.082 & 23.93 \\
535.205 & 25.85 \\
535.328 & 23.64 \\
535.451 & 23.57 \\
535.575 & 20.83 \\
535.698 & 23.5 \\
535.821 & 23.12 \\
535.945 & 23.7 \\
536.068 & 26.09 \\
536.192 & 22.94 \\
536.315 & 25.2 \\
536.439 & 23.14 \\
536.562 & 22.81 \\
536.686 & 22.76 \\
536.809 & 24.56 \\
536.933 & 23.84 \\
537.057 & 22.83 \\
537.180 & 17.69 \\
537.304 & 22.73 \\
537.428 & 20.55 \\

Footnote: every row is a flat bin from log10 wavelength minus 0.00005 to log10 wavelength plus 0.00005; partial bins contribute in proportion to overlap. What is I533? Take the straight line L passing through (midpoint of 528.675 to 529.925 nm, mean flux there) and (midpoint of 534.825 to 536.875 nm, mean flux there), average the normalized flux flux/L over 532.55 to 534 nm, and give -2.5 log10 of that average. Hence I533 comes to 0.051 mag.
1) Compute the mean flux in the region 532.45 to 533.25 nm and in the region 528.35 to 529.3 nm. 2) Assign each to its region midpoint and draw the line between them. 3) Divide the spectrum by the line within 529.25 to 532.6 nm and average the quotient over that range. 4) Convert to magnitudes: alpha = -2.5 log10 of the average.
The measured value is -0.02 mag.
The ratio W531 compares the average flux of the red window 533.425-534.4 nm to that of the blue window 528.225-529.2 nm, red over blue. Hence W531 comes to 0.99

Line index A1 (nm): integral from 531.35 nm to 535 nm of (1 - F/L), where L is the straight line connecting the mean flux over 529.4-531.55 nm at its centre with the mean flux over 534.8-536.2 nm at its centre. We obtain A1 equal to 0.11 nm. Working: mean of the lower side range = 23.7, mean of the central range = 23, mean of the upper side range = 23.7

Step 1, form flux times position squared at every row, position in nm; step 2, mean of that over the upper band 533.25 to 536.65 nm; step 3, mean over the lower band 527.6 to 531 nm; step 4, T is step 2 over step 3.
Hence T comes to 1.03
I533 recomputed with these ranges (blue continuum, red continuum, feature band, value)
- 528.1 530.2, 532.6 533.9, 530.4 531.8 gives -0.10 mag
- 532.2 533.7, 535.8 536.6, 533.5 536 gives 0.00 mag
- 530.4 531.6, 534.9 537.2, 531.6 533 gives 0.10 mag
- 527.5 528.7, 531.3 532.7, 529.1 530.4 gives 0.00 mag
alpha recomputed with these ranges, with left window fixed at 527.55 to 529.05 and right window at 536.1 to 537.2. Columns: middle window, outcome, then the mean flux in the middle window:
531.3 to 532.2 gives -0.01 mag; 23.1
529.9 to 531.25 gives -0.05 mag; 23.9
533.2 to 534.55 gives -0.01 mag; 23.2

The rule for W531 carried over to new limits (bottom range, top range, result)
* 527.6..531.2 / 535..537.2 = 1.01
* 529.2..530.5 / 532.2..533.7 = 0.98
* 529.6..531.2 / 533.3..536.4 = 1.01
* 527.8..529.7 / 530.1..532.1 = 1.03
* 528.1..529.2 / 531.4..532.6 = 1.00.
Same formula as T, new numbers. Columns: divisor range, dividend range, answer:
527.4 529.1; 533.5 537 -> 1.06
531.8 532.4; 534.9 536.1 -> 1.10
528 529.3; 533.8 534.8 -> 1.04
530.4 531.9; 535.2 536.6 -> 0.97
